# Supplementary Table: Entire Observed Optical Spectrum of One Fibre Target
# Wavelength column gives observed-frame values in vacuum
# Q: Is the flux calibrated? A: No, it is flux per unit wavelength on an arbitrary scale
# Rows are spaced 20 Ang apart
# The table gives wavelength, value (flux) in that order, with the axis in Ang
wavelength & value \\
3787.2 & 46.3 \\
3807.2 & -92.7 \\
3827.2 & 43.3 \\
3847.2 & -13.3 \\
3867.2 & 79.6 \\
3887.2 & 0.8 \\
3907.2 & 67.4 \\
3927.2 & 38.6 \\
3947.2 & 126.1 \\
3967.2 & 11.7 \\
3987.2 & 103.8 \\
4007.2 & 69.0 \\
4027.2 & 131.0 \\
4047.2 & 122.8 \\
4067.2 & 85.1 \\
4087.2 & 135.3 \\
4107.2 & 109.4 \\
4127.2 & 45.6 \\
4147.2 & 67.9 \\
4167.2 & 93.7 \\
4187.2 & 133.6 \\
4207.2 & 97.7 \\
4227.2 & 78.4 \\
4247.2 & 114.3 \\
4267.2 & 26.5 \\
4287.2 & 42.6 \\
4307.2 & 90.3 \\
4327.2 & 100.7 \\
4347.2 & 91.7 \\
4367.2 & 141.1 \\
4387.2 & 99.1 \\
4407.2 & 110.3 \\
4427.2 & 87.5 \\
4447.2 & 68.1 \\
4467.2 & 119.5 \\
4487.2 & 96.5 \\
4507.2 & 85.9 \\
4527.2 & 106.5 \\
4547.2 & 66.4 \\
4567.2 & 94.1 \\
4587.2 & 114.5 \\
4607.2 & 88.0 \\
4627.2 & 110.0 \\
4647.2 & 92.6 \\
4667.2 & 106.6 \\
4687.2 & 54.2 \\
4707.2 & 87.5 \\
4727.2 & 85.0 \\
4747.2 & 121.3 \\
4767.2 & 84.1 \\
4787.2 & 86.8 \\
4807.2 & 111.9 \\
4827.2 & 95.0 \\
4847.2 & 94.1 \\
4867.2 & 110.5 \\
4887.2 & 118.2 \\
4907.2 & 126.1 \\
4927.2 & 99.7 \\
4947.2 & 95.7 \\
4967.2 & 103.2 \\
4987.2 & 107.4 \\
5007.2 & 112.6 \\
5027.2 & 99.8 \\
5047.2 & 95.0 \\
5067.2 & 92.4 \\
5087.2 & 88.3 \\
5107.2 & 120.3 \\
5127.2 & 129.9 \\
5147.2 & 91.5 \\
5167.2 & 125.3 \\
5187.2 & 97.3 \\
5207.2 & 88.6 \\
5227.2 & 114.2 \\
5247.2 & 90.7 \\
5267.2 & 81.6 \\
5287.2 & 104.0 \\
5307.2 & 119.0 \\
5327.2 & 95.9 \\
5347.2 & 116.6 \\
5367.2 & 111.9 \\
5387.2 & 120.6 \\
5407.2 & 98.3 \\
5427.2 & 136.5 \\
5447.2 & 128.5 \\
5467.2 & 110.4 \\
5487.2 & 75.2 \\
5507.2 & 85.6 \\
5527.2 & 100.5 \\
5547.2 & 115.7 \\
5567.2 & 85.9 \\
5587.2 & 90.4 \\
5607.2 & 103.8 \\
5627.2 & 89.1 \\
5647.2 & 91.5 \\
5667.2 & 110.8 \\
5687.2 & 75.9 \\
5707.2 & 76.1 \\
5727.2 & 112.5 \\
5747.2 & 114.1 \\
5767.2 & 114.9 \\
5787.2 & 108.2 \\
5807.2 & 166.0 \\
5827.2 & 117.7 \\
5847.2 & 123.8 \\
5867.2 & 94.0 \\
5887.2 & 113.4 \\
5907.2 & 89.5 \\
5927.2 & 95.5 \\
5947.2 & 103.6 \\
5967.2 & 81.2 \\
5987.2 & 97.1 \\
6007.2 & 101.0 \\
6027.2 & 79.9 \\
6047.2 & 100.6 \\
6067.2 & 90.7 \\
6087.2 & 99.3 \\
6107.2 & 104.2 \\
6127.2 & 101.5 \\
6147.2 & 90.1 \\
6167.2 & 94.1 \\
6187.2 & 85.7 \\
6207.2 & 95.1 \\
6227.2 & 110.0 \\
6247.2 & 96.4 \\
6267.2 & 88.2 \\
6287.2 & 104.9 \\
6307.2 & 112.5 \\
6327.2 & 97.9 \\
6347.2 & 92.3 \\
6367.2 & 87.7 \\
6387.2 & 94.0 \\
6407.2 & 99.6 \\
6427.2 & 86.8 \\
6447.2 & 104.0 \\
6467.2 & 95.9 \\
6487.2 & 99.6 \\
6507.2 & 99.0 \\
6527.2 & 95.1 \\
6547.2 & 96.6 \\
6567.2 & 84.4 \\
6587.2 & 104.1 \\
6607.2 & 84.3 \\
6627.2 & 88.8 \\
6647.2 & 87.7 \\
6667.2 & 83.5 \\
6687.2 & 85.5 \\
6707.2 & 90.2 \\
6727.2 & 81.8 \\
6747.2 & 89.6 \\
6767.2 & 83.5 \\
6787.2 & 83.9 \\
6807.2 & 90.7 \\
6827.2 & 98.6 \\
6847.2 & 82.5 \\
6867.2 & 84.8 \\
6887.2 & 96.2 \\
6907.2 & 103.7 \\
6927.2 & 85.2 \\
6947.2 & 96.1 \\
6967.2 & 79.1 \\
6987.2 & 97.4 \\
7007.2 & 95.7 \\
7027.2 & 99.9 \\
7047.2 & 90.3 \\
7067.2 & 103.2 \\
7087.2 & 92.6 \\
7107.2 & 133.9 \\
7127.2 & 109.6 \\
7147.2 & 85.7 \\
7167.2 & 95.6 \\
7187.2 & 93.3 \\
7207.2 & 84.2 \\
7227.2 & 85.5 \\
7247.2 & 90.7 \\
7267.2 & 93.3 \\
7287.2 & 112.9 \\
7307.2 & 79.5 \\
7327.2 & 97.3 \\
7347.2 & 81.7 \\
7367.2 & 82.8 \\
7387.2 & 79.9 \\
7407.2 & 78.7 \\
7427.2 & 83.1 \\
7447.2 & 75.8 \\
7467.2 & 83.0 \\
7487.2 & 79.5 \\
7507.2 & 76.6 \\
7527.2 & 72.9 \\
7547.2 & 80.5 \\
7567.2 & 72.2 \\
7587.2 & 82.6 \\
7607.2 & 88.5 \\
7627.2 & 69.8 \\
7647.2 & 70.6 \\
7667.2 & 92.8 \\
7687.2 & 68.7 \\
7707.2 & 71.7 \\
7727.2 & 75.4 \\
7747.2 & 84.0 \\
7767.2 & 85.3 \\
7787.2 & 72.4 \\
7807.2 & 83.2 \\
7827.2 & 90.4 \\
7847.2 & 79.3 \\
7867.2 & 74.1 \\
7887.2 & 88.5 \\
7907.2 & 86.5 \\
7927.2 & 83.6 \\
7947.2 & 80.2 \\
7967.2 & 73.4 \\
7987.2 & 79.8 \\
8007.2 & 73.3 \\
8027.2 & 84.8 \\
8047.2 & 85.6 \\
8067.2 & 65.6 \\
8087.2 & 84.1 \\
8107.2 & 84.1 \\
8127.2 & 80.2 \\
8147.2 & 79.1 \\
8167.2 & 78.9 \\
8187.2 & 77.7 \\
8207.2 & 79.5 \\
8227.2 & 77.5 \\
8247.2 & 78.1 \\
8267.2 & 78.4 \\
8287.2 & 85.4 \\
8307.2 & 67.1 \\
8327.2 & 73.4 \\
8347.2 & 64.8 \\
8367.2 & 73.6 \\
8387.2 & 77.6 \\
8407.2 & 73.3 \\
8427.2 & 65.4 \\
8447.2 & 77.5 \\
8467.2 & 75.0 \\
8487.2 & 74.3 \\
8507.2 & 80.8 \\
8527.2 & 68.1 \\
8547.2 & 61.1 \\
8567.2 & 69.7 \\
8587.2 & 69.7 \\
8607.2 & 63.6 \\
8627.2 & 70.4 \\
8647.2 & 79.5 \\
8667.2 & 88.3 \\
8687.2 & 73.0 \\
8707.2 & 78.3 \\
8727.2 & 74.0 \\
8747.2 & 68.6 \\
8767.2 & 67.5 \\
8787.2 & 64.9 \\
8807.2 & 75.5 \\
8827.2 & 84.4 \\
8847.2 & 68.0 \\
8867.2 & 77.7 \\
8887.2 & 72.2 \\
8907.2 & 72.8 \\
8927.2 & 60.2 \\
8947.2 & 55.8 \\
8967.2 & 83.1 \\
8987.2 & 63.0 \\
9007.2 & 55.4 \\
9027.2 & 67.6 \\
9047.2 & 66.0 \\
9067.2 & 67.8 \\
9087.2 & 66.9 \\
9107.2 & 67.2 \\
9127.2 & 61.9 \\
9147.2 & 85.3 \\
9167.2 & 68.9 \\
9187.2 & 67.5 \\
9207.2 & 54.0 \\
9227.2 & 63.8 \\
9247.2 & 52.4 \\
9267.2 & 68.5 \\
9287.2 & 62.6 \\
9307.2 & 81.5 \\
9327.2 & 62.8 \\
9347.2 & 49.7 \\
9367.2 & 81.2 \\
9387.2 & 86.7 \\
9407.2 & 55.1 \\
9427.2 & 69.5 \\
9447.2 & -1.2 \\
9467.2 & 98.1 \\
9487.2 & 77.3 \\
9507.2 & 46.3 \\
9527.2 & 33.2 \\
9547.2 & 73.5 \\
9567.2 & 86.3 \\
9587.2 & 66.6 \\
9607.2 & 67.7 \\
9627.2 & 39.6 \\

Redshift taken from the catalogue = 0.08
